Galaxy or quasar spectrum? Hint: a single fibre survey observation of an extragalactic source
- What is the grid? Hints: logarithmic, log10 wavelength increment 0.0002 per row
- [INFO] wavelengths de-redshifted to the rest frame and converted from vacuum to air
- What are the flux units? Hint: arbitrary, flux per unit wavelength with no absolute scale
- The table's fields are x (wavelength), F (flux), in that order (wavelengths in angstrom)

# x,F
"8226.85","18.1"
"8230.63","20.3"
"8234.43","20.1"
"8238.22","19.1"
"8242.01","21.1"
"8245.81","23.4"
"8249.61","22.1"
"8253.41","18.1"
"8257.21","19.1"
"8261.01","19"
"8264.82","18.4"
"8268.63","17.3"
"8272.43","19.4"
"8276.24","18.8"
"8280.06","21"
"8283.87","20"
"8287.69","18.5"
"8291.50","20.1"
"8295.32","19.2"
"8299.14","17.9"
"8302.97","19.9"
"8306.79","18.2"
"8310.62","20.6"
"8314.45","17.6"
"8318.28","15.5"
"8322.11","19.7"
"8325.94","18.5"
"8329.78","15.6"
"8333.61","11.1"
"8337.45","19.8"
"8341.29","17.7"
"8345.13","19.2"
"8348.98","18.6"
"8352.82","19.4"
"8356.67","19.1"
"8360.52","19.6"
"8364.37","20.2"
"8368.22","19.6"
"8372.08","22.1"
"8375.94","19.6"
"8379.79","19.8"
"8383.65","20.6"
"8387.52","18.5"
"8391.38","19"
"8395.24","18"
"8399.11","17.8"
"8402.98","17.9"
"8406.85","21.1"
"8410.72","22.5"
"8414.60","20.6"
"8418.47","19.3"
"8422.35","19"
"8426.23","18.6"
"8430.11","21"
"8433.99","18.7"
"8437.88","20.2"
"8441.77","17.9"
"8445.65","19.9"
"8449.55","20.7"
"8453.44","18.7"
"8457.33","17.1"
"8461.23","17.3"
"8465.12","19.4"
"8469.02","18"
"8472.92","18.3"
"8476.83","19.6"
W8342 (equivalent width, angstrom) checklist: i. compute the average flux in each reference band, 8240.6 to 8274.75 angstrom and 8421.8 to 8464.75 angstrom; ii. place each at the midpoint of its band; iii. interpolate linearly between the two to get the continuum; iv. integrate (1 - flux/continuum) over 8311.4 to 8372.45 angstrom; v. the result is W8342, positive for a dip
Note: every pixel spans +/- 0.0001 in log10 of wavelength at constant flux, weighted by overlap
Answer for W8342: 3.5 angstrom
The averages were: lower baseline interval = 19.7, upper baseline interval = 19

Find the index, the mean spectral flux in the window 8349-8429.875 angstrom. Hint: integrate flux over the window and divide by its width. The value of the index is 19.6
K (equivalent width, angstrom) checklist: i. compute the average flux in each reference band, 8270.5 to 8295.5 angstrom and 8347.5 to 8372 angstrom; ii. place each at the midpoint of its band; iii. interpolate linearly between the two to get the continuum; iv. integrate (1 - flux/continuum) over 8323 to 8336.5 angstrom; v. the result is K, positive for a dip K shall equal 2.66 angstrom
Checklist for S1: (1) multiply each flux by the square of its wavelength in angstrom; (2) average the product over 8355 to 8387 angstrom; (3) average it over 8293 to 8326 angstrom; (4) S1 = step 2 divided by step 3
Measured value 1.09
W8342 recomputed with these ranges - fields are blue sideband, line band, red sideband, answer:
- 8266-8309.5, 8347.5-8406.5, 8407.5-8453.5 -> 0.6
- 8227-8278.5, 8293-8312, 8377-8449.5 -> 0.5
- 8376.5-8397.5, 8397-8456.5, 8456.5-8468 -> -3.1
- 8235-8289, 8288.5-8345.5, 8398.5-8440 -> 4.9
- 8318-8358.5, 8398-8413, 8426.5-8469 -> -1.2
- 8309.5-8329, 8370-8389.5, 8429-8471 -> -1.7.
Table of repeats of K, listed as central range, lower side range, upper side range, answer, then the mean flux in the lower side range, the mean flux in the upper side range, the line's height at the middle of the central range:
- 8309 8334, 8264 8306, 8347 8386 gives 2.8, 19.1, 19.8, 19.4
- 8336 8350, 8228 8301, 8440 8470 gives 0.3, 19.6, 18.7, 19.2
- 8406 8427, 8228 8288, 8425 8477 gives -1.3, 19.7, 18.9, 19.1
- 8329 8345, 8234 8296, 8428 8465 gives 2.5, 19.7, 19.1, 19.4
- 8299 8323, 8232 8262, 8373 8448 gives 1.8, 20.3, 19.5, 20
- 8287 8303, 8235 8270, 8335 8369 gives 0.3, 19.8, 19.1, 19.5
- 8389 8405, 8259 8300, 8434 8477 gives 0.6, 19.1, 18.8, 18.9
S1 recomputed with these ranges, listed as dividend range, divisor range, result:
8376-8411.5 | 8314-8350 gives 1.14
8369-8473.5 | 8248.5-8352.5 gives 1.07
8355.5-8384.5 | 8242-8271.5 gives 1.05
